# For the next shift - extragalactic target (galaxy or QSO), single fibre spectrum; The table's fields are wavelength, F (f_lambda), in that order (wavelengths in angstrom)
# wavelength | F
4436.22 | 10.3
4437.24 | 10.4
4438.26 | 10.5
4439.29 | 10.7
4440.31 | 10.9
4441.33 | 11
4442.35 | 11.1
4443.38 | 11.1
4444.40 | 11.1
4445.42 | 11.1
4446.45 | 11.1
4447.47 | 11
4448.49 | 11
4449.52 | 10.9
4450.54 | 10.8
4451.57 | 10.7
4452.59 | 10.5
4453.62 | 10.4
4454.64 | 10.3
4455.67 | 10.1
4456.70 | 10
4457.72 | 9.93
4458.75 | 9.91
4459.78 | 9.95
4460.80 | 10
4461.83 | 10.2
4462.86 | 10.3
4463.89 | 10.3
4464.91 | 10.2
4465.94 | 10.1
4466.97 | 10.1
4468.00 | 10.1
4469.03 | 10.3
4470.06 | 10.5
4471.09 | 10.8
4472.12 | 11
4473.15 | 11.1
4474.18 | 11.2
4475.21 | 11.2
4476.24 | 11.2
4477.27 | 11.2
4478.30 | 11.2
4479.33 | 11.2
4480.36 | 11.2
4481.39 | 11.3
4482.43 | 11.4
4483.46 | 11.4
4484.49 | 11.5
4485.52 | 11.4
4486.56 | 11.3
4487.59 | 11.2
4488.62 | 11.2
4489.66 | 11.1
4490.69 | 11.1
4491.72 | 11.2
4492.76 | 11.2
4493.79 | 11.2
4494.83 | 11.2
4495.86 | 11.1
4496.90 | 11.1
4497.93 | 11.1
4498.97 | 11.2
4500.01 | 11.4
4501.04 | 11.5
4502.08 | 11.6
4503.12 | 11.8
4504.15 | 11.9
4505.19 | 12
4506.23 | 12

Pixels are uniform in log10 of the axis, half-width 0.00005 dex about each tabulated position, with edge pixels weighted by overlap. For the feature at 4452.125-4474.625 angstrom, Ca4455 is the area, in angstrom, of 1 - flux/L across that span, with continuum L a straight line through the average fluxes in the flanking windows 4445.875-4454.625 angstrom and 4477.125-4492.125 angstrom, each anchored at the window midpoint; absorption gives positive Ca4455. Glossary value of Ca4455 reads 1.3 angstrom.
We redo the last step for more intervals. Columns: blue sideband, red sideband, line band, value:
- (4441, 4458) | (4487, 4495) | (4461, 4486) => 0.3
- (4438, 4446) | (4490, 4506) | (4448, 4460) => 0.7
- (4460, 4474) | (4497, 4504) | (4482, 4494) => -0.2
